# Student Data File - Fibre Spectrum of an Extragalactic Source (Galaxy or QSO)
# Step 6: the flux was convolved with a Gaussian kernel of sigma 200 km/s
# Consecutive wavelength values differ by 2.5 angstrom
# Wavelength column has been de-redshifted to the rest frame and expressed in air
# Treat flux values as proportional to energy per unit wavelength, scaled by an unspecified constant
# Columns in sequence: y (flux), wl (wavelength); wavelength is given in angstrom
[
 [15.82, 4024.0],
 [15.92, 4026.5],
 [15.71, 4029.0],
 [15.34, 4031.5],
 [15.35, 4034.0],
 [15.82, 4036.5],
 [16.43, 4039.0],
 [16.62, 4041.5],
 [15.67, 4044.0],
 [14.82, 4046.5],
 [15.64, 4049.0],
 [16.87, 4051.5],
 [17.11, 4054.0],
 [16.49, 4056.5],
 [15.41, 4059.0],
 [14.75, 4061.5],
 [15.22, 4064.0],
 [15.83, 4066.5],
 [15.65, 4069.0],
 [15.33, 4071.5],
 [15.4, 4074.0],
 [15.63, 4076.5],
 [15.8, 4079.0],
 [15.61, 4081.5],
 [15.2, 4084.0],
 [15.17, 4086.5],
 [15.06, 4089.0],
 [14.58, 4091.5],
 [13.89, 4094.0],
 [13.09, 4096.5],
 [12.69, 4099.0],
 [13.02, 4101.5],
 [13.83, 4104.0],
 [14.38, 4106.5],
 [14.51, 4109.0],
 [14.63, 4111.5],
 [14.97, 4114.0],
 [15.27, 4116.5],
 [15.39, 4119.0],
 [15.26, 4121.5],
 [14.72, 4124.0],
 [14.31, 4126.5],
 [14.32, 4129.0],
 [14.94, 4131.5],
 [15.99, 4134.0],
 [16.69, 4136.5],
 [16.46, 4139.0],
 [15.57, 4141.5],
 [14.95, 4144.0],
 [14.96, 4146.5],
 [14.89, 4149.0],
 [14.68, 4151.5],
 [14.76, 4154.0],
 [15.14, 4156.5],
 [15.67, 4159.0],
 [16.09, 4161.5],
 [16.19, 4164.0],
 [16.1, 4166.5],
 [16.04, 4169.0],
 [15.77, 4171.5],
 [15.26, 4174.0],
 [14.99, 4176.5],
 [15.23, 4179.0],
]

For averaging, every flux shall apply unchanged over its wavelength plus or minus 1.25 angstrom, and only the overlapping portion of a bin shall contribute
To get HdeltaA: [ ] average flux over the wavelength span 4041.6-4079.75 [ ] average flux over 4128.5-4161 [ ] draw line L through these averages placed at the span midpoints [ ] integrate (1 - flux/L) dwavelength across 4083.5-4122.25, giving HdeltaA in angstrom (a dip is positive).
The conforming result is 2.8 angstrom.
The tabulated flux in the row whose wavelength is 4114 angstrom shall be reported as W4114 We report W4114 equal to 14.97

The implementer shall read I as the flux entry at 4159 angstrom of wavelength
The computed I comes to 15.67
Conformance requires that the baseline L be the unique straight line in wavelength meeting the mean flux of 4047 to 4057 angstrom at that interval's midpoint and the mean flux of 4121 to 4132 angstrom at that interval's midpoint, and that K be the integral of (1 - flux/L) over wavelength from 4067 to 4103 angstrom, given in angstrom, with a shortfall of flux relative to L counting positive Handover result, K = 2.1 angstrom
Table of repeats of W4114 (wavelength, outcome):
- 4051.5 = 16.87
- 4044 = 15.67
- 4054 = 17.11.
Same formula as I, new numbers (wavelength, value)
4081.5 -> 15.61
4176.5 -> 14.99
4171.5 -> 15.77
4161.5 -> 16.09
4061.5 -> 14.75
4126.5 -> 14.31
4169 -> 16.04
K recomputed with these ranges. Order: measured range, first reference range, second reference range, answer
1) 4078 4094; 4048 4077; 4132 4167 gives 0.61 angstrom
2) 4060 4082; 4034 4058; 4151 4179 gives 0.72 angstrom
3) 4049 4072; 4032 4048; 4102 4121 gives -0.61 angstrom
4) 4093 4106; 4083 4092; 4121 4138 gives 1.49 angstrom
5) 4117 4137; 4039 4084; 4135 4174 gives 0.63 angstrom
